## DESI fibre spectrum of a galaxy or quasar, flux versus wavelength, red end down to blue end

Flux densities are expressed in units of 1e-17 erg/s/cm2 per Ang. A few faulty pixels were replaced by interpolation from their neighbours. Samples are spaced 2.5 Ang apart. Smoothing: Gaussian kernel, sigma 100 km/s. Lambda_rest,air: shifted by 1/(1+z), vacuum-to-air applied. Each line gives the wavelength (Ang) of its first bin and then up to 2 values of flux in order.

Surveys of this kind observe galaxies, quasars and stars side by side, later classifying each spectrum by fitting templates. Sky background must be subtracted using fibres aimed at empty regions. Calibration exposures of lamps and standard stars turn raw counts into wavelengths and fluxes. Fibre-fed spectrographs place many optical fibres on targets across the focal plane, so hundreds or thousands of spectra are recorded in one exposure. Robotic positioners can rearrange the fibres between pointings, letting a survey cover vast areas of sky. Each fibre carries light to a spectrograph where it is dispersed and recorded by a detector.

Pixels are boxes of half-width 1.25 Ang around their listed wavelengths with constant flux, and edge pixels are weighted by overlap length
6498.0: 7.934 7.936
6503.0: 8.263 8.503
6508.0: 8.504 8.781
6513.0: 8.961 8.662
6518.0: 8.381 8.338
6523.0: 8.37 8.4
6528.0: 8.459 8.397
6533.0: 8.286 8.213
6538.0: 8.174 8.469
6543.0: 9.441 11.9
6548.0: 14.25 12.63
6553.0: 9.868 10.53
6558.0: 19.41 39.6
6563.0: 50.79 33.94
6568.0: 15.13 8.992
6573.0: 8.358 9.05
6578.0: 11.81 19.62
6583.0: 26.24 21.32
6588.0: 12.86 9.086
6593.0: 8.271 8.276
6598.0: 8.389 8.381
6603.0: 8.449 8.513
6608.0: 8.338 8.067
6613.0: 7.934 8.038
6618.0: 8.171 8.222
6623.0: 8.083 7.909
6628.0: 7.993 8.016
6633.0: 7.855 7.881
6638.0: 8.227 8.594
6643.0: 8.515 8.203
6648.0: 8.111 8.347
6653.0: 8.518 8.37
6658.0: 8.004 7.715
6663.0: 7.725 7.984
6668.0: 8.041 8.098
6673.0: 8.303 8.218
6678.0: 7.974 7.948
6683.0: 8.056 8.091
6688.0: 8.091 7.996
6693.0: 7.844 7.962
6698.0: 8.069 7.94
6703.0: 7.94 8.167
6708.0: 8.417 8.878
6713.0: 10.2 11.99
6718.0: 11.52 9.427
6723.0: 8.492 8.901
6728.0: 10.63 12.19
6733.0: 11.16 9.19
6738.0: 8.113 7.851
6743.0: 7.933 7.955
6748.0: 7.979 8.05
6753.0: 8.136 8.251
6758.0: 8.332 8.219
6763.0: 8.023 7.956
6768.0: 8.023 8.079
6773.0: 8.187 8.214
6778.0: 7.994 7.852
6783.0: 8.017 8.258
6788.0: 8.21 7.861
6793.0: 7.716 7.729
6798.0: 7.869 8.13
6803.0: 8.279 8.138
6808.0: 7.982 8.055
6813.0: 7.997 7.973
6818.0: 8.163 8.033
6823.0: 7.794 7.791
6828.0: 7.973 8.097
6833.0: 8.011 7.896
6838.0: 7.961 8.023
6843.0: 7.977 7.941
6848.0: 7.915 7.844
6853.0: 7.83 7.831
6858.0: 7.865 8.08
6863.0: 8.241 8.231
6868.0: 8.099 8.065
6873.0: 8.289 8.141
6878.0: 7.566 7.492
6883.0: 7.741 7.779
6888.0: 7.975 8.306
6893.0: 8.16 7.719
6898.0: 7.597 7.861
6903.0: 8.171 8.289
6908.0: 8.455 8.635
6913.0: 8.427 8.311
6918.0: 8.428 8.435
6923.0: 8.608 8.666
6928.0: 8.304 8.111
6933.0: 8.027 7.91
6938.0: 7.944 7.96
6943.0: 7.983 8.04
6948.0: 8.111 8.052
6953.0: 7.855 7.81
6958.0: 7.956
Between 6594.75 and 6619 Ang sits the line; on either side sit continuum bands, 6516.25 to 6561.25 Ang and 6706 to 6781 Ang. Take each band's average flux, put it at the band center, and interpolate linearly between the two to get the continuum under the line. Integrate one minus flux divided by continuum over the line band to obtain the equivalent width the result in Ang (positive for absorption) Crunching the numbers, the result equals 5.3 Ang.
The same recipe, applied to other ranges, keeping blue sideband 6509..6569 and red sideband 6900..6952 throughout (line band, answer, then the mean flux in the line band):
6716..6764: 8.8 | 9.02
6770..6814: 9.5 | 8.03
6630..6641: 3.9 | 8.09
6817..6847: 5.2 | 7.97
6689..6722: 7.4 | 8.94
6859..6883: 2.8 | 8.01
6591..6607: 5.7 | 8.41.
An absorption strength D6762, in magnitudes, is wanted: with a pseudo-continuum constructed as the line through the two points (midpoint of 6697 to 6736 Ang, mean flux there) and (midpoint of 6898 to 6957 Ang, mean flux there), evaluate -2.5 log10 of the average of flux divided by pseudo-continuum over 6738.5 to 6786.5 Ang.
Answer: 0.15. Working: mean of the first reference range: 9.59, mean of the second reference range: 8.18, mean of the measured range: 8.07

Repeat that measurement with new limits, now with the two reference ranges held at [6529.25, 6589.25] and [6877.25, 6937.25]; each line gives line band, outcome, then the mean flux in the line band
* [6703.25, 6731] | 0.268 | 9.76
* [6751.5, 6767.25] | 0.377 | 8.15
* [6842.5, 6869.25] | 0.166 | 7.99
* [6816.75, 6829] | 0.256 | 7.95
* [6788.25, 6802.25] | 0.330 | 7.9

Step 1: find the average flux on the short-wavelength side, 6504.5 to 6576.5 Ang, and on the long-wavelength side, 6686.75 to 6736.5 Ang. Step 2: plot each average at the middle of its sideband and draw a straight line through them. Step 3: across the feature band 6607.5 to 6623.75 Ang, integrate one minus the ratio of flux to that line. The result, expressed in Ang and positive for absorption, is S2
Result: 4.7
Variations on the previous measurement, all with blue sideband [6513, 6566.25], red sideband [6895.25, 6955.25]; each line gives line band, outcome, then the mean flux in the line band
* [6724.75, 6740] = 1.7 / 9.96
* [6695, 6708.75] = 4.2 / 8.08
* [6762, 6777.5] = 3.7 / 8.08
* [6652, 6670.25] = 6.3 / 8.05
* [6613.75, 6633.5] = 7.4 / 8.04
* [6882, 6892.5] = 0.9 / 7.97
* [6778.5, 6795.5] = 3.9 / 7.97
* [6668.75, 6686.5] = 5.8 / 8.1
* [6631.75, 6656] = 8.3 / 8.26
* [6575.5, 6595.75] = -1.8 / 14.7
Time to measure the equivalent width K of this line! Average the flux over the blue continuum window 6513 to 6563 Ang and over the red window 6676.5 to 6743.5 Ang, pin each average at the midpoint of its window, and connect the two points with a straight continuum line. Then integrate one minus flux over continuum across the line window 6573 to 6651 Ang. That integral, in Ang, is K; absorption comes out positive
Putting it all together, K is 8.1 Ang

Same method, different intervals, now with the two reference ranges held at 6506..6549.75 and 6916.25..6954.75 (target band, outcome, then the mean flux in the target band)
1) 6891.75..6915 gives 0.2 Ang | 8.15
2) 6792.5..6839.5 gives 2.5 Ang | 7.98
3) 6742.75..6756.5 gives 0.8 Ang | 8.06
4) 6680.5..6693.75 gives 1.1 Ang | 8.02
